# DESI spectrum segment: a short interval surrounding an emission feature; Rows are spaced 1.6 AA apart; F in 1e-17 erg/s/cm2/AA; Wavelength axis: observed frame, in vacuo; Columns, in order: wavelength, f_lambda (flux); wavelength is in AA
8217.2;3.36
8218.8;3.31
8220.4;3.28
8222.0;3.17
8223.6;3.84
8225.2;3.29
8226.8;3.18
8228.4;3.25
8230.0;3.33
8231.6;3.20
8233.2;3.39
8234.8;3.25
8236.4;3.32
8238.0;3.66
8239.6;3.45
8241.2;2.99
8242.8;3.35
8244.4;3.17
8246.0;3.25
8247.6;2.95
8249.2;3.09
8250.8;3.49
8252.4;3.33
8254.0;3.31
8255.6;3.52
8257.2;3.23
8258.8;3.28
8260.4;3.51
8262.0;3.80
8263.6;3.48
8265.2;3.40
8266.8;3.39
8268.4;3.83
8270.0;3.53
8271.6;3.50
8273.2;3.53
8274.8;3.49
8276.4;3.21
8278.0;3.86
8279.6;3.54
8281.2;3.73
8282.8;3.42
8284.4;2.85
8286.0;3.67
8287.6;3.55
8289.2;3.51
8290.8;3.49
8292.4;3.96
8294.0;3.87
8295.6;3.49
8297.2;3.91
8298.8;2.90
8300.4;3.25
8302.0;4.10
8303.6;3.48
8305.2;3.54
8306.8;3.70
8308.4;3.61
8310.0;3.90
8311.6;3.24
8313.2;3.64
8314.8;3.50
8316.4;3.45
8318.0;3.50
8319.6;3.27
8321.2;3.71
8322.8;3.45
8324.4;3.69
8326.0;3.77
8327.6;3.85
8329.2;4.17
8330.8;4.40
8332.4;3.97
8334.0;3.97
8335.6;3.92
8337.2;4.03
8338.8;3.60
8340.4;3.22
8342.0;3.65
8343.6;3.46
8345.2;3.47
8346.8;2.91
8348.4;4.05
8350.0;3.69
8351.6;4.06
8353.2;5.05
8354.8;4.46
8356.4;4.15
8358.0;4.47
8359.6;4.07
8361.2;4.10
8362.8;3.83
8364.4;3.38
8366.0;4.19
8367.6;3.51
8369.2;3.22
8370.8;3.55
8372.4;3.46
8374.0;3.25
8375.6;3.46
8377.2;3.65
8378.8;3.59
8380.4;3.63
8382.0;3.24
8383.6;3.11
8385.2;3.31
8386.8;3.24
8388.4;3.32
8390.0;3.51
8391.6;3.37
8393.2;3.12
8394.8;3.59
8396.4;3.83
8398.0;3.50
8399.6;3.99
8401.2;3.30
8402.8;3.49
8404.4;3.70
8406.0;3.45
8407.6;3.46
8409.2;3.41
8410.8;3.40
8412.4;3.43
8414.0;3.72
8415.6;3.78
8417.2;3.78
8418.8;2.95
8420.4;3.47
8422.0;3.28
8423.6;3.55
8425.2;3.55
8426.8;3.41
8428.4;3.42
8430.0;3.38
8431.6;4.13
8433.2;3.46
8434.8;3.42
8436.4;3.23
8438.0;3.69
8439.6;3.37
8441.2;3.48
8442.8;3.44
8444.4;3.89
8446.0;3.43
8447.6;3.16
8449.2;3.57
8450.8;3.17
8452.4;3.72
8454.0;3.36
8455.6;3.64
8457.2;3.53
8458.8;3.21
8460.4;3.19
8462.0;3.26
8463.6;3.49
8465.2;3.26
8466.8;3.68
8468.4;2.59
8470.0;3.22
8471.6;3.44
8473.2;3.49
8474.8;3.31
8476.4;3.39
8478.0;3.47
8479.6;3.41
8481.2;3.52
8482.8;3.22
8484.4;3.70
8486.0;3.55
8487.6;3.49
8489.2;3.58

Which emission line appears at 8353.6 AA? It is [N II]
